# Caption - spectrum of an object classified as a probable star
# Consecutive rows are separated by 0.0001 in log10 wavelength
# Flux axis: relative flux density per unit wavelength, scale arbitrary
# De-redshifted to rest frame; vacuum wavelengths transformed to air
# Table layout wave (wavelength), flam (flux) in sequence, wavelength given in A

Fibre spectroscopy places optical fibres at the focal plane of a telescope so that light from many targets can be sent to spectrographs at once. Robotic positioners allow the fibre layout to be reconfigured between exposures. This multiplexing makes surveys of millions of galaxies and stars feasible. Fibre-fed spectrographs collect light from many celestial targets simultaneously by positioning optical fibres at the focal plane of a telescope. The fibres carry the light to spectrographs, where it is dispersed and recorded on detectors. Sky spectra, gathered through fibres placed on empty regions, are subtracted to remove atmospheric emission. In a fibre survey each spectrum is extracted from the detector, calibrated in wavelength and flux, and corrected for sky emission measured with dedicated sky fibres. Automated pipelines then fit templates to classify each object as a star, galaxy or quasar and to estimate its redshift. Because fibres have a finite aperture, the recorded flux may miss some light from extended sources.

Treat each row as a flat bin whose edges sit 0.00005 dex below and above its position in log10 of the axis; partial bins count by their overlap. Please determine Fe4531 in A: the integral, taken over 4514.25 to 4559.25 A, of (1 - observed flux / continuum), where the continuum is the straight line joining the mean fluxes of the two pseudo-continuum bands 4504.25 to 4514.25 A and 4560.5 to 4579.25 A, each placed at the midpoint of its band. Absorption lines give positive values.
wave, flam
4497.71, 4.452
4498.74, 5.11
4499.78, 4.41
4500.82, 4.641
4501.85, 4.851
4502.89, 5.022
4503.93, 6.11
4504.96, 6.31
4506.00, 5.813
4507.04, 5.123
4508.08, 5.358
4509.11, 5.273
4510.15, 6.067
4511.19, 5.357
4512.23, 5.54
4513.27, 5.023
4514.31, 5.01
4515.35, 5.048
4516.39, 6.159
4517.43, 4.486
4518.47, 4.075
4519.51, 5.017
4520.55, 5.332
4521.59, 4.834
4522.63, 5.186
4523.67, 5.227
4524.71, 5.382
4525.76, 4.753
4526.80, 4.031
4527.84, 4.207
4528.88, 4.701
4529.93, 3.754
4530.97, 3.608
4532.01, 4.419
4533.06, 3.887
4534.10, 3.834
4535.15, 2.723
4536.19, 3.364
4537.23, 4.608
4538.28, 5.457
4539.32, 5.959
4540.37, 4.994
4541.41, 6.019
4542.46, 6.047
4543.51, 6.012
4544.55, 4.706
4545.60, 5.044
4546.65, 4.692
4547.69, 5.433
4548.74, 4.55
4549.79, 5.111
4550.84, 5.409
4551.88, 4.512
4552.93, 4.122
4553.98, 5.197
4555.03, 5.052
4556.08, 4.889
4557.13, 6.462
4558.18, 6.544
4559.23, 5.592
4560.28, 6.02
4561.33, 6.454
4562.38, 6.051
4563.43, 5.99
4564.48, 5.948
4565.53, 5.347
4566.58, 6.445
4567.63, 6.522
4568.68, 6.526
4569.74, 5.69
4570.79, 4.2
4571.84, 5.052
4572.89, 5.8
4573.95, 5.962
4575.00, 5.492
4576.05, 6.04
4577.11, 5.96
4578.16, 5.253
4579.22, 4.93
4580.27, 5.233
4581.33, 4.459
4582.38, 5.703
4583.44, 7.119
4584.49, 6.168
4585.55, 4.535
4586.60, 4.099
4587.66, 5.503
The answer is 6.0 A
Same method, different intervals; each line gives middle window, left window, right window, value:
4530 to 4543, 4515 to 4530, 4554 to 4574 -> 1.6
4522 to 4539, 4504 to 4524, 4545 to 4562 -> 3.1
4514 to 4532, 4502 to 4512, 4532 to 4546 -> 1.6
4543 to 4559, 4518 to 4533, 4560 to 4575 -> 0.5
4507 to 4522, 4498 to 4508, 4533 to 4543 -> -0.3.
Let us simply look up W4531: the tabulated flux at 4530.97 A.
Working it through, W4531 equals 3.608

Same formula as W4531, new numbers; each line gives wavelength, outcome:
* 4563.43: 5.99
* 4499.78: 4.41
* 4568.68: 6.526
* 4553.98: 5.197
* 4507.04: 5.123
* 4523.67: 5.227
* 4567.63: 6.522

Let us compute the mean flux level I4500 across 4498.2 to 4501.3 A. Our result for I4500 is 4.72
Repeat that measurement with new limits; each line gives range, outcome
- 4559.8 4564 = 6.13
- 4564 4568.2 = 6.08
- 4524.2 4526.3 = 5.04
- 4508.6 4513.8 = 5.45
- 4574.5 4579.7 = 5.54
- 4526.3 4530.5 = 4.17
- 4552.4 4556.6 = 4.81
